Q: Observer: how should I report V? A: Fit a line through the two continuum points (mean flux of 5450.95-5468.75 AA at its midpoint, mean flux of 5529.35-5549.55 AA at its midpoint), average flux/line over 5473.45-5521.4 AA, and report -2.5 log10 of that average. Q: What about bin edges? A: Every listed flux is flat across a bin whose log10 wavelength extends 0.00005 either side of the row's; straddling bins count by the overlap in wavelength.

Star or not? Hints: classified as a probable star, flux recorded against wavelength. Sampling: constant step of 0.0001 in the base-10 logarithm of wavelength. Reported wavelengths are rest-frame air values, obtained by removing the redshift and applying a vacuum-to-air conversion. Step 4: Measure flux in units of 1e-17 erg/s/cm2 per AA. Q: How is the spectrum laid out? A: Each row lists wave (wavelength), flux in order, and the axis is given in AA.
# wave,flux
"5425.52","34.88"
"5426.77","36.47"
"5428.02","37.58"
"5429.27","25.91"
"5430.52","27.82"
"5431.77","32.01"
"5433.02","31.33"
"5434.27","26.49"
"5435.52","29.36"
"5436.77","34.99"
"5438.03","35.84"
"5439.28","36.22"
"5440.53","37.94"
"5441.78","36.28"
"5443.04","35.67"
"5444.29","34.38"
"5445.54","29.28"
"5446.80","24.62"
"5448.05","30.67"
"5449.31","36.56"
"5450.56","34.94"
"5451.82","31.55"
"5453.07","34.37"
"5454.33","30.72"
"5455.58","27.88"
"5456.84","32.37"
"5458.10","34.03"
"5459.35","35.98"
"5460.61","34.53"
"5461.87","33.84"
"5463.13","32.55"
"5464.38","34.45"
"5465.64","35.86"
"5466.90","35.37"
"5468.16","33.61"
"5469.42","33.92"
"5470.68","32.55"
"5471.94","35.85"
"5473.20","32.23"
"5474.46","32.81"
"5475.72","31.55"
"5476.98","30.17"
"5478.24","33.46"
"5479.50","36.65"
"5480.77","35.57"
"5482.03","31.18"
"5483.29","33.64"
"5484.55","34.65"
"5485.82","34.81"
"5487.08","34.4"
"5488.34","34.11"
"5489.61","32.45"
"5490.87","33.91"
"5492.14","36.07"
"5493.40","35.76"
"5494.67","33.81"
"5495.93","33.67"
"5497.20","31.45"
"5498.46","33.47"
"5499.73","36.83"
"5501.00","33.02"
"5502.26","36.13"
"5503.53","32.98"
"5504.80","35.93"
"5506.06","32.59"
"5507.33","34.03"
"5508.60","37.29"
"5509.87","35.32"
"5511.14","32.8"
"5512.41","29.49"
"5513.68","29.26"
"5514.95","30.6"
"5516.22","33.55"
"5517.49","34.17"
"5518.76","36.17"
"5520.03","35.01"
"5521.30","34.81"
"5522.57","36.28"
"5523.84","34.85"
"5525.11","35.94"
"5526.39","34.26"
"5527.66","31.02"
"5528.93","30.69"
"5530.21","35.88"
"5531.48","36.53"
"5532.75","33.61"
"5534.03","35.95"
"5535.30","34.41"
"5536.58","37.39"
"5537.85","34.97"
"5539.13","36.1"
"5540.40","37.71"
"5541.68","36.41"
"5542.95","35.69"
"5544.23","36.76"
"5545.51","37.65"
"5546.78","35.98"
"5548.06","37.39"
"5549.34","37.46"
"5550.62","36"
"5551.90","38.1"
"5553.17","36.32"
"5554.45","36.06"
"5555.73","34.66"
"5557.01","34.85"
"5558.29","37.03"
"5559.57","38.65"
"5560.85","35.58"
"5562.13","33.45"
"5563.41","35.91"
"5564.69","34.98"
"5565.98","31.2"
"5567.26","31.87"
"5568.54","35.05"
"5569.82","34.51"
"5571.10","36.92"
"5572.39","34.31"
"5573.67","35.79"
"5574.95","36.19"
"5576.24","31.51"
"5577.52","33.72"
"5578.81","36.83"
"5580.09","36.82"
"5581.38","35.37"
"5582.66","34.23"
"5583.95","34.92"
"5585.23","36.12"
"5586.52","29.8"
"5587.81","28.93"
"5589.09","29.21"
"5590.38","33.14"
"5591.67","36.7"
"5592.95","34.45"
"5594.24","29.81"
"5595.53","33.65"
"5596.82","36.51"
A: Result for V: 0.03 mag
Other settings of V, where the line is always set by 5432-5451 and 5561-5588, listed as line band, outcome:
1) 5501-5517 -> 0.010 mag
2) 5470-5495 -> -0.013 mag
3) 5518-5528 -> -0.036 mag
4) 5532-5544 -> -0.059 mag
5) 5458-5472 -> -0.037 mag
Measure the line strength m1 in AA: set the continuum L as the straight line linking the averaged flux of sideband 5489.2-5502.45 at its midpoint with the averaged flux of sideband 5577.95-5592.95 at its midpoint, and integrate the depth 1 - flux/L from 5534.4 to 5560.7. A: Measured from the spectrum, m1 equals -1.9 AA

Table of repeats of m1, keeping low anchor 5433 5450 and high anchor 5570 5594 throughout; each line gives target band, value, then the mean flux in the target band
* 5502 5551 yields -1.8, 34.8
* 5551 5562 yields -0.8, 36.3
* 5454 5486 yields -0.3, 33.5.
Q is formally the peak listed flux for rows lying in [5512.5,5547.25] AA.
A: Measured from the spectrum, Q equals 37.71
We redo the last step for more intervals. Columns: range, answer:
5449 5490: 36.65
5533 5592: 38.65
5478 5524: 37.29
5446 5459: 36.56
